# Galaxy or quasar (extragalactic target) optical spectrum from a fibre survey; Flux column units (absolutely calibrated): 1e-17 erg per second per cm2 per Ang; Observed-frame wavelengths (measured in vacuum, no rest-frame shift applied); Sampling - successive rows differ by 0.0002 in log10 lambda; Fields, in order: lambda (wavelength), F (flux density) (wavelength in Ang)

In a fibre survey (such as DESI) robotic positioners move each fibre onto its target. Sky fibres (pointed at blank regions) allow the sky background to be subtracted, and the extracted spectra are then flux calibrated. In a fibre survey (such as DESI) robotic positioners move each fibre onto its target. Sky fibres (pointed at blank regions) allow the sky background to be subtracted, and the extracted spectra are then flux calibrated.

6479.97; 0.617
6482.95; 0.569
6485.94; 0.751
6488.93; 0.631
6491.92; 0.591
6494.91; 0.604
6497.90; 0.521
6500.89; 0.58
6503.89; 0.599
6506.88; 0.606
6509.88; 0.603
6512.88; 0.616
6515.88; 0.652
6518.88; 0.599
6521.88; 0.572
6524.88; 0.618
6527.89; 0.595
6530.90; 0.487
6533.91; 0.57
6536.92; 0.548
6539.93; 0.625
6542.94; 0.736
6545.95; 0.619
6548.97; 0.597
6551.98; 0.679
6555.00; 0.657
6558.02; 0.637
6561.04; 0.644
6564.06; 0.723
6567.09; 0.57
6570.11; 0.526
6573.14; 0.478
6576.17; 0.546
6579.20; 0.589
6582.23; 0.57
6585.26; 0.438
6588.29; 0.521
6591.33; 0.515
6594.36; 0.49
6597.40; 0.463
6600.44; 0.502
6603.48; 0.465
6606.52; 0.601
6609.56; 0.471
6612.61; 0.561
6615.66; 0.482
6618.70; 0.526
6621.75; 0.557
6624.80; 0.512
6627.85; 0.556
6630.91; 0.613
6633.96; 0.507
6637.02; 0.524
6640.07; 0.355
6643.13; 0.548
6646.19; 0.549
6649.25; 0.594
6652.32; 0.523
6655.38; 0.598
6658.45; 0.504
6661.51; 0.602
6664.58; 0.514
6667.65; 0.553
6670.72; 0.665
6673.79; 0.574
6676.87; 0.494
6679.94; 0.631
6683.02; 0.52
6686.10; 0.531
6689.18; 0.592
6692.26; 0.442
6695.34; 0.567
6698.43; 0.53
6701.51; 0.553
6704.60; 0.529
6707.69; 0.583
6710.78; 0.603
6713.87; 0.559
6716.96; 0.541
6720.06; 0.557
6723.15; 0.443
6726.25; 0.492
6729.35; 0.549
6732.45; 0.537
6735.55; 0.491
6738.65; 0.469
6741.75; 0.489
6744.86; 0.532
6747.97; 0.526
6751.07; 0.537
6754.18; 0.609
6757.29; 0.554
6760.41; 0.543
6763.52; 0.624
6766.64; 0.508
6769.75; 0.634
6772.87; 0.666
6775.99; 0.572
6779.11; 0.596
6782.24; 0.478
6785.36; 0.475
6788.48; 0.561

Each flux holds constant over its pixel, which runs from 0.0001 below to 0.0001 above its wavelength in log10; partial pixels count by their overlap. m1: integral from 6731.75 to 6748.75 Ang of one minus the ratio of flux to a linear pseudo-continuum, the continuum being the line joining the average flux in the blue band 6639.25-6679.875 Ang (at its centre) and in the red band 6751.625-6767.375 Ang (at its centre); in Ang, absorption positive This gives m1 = 1.8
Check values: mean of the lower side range 0.551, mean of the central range 0.505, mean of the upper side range 0.569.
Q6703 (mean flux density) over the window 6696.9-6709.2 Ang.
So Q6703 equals 0.549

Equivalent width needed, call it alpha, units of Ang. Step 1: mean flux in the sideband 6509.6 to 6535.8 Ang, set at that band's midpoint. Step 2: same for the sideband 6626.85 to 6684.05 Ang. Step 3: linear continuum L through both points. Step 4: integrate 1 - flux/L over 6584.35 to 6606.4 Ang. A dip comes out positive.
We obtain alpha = 2.86 Ang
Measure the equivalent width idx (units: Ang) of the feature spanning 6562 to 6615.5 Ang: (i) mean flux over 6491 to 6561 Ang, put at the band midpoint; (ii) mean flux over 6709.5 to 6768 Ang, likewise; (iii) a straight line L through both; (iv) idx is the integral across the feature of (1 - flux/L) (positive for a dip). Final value 5.0 Ang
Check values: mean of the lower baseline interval 0.606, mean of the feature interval 0.531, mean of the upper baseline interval 0.535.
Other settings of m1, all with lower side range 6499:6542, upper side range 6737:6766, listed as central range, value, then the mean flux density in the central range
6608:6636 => 1.9 Ang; 0.532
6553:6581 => -0.8 Ang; 0.598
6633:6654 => 1.9 Ang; 0.515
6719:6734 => 0.9 Ang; 0.514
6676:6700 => 0.7 Ang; 0.54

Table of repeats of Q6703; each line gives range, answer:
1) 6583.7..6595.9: 0.491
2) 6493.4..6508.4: 0.582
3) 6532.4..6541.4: 0.581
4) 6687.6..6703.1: 0.537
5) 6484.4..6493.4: 0.657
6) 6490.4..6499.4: 0.572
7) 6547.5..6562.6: 0.643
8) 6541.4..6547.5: 0.677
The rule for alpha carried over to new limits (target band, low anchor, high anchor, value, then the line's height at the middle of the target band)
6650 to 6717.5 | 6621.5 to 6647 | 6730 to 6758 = -4.0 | 0.524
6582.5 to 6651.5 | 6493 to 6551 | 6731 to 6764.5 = 6.6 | 0.572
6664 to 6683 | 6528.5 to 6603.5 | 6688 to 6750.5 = -1.0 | 0.541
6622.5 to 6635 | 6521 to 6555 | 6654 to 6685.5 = 0.6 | 0.578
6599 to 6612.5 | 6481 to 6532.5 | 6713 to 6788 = 1.4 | 0.576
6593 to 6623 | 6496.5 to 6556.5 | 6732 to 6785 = 3.8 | 0.585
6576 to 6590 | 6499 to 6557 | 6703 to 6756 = 1.3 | 0.587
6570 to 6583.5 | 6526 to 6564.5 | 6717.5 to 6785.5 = 1.5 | 0.609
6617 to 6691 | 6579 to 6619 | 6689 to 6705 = -3.5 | 0.522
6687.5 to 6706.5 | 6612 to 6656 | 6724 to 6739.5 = -0.8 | 0.515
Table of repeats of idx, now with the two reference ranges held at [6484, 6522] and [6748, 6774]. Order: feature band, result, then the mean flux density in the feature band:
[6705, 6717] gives 0.3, 0.571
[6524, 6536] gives 0.9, 0.563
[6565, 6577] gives 1.3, 0.538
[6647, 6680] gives 1.5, 0.565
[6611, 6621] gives 1.2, 0.525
